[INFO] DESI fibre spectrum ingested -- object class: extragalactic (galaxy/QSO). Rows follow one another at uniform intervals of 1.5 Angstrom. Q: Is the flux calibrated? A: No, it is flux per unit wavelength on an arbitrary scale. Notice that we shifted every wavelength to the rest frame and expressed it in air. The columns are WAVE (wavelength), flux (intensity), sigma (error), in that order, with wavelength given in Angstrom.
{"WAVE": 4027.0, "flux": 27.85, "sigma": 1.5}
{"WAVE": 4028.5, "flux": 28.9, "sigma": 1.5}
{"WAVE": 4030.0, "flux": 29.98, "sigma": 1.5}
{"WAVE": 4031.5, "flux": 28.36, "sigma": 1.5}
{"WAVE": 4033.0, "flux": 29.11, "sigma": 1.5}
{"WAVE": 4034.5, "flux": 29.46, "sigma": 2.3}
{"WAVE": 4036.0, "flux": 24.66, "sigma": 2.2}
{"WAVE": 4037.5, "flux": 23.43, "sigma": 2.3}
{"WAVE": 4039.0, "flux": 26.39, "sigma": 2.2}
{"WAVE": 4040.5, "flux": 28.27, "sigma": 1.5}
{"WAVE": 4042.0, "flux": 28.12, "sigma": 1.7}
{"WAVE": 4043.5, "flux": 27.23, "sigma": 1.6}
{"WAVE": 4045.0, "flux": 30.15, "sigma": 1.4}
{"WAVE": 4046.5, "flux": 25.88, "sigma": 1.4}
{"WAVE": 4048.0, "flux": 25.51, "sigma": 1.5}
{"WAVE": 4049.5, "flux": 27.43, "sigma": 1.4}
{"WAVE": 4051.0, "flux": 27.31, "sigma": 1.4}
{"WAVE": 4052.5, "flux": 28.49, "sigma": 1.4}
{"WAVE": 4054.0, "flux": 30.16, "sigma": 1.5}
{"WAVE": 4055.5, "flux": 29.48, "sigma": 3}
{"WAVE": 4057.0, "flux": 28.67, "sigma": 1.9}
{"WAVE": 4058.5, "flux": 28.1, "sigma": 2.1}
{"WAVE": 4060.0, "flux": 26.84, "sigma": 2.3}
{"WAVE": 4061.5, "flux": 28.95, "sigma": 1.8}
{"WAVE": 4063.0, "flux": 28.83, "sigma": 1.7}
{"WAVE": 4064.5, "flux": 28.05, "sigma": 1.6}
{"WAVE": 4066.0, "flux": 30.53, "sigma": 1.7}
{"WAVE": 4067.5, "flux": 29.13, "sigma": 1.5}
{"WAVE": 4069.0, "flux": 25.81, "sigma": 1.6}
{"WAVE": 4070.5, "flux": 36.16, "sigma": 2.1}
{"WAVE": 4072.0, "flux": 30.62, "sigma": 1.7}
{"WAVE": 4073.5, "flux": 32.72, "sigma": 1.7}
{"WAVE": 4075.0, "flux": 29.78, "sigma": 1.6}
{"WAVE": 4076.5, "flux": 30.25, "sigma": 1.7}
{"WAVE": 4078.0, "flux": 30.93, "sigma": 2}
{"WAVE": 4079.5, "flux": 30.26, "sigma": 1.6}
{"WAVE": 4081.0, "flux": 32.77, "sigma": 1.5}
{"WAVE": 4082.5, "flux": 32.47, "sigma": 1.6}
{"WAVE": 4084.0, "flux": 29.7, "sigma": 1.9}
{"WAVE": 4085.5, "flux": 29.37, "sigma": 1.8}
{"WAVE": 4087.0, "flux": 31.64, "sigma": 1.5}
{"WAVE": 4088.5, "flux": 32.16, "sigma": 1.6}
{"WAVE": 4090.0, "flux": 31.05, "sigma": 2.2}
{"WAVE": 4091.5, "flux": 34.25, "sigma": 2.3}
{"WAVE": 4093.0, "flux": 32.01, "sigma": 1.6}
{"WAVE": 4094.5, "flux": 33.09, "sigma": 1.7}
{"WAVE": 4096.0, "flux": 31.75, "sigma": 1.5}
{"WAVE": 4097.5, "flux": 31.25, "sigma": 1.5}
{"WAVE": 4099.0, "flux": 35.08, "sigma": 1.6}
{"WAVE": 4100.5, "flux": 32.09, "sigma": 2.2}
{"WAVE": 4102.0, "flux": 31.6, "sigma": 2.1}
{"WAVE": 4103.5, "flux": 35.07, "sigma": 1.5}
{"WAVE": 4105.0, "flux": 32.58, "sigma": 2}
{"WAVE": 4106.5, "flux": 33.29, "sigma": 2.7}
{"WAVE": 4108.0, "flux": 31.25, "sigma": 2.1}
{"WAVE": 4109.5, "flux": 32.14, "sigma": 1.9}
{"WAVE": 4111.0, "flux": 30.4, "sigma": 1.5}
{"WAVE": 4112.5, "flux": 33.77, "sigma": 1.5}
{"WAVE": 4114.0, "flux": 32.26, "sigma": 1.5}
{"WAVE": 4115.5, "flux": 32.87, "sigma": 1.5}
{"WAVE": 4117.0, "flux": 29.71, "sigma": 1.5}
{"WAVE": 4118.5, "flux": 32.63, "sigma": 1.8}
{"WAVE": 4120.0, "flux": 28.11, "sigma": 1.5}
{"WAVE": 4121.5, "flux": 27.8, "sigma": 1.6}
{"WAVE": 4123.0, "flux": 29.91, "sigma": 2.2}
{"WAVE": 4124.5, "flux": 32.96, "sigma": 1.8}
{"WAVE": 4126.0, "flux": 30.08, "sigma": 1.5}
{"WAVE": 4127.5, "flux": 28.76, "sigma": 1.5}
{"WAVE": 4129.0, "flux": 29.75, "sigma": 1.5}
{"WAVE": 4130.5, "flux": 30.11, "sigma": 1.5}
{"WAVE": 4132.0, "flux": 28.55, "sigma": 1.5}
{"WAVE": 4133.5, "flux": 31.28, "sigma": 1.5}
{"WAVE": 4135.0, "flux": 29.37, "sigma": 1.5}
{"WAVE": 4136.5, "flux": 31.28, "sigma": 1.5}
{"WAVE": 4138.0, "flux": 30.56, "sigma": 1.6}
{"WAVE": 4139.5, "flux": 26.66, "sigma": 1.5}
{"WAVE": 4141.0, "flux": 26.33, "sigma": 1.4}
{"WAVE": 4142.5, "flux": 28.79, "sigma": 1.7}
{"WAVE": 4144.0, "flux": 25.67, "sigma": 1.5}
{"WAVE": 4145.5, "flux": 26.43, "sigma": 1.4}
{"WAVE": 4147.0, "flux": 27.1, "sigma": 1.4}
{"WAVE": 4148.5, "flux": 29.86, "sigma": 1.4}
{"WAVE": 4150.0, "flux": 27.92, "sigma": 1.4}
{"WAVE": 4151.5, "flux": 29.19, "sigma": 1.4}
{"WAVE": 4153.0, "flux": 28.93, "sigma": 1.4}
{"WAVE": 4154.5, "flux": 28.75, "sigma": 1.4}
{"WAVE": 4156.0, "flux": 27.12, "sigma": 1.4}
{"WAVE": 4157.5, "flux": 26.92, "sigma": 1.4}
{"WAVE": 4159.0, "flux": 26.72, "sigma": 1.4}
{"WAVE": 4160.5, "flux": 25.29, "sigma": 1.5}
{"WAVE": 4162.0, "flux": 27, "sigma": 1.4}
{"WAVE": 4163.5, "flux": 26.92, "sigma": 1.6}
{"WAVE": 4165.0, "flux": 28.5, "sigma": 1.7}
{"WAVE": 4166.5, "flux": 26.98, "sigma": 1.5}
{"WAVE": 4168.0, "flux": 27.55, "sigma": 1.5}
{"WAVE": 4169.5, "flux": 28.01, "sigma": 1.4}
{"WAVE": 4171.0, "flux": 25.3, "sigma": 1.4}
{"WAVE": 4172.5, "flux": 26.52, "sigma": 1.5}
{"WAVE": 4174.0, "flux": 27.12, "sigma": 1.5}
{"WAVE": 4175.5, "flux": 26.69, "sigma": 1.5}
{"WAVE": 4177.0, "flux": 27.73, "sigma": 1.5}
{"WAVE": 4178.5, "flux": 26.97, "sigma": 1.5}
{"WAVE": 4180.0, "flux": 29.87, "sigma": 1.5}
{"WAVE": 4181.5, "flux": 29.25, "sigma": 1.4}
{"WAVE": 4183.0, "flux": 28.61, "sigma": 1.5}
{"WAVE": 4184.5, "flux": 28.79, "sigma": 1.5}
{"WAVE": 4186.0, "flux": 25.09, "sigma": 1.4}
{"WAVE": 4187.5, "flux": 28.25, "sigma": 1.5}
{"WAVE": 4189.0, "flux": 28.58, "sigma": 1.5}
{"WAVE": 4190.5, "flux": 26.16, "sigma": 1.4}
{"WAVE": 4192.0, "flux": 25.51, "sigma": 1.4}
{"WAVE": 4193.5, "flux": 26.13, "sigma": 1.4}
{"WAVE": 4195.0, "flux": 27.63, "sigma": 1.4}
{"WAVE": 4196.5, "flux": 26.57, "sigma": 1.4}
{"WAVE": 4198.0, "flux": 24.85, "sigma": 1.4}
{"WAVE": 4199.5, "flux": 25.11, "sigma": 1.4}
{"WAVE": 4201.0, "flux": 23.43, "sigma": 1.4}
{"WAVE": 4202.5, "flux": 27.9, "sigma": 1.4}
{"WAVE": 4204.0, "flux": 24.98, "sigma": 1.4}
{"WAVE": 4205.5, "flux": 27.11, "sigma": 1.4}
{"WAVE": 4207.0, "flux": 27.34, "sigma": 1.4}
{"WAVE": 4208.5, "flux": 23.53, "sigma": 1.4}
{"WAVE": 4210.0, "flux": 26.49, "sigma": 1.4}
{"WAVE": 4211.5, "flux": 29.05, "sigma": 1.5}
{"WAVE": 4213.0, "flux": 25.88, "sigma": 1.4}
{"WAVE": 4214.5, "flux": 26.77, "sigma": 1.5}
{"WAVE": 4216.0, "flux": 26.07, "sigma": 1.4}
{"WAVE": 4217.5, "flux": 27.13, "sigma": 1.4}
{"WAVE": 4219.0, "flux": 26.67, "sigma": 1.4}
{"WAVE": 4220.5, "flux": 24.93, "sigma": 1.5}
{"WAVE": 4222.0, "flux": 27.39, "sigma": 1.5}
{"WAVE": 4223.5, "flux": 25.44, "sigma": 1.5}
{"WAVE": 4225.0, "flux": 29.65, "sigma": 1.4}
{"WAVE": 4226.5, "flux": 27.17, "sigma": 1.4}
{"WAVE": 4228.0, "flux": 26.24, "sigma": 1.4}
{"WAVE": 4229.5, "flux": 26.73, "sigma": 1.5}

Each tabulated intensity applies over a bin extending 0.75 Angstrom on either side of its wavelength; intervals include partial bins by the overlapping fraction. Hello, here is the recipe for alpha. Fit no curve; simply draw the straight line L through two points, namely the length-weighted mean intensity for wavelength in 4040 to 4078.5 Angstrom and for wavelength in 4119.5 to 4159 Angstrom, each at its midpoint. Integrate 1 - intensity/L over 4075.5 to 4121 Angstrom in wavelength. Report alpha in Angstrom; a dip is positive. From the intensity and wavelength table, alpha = -4.7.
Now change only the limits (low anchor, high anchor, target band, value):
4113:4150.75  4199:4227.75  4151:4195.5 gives 0.8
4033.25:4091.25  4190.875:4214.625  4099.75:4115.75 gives -2.4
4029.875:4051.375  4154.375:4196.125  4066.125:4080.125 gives -1.7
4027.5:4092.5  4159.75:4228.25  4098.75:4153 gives -4.2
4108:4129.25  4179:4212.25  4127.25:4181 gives 1.9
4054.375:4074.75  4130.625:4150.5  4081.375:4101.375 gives -1.9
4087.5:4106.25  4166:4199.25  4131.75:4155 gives 0.9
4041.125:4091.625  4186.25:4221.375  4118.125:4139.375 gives -1.4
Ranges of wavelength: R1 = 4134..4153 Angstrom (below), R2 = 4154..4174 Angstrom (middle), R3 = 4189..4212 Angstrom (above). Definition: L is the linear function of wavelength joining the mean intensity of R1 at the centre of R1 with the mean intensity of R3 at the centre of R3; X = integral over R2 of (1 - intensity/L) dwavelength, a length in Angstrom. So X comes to 0.4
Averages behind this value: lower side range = 28.3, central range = 27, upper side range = 26.2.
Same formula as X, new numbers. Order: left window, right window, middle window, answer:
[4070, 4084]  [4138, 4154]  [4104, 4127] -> -1.43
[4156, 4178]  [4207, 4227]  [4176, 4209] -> -0.02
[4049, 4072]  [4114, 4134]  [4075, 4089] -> -0.74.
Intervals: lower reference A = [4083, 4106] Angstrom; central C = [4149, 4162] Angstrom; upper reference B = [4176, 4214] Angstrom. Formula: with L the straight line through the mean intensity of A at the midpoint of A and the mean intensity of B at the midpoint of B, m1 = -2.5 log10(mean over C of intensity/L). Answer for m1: 0.051 mag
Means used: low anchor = 32.2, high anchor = 26.8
